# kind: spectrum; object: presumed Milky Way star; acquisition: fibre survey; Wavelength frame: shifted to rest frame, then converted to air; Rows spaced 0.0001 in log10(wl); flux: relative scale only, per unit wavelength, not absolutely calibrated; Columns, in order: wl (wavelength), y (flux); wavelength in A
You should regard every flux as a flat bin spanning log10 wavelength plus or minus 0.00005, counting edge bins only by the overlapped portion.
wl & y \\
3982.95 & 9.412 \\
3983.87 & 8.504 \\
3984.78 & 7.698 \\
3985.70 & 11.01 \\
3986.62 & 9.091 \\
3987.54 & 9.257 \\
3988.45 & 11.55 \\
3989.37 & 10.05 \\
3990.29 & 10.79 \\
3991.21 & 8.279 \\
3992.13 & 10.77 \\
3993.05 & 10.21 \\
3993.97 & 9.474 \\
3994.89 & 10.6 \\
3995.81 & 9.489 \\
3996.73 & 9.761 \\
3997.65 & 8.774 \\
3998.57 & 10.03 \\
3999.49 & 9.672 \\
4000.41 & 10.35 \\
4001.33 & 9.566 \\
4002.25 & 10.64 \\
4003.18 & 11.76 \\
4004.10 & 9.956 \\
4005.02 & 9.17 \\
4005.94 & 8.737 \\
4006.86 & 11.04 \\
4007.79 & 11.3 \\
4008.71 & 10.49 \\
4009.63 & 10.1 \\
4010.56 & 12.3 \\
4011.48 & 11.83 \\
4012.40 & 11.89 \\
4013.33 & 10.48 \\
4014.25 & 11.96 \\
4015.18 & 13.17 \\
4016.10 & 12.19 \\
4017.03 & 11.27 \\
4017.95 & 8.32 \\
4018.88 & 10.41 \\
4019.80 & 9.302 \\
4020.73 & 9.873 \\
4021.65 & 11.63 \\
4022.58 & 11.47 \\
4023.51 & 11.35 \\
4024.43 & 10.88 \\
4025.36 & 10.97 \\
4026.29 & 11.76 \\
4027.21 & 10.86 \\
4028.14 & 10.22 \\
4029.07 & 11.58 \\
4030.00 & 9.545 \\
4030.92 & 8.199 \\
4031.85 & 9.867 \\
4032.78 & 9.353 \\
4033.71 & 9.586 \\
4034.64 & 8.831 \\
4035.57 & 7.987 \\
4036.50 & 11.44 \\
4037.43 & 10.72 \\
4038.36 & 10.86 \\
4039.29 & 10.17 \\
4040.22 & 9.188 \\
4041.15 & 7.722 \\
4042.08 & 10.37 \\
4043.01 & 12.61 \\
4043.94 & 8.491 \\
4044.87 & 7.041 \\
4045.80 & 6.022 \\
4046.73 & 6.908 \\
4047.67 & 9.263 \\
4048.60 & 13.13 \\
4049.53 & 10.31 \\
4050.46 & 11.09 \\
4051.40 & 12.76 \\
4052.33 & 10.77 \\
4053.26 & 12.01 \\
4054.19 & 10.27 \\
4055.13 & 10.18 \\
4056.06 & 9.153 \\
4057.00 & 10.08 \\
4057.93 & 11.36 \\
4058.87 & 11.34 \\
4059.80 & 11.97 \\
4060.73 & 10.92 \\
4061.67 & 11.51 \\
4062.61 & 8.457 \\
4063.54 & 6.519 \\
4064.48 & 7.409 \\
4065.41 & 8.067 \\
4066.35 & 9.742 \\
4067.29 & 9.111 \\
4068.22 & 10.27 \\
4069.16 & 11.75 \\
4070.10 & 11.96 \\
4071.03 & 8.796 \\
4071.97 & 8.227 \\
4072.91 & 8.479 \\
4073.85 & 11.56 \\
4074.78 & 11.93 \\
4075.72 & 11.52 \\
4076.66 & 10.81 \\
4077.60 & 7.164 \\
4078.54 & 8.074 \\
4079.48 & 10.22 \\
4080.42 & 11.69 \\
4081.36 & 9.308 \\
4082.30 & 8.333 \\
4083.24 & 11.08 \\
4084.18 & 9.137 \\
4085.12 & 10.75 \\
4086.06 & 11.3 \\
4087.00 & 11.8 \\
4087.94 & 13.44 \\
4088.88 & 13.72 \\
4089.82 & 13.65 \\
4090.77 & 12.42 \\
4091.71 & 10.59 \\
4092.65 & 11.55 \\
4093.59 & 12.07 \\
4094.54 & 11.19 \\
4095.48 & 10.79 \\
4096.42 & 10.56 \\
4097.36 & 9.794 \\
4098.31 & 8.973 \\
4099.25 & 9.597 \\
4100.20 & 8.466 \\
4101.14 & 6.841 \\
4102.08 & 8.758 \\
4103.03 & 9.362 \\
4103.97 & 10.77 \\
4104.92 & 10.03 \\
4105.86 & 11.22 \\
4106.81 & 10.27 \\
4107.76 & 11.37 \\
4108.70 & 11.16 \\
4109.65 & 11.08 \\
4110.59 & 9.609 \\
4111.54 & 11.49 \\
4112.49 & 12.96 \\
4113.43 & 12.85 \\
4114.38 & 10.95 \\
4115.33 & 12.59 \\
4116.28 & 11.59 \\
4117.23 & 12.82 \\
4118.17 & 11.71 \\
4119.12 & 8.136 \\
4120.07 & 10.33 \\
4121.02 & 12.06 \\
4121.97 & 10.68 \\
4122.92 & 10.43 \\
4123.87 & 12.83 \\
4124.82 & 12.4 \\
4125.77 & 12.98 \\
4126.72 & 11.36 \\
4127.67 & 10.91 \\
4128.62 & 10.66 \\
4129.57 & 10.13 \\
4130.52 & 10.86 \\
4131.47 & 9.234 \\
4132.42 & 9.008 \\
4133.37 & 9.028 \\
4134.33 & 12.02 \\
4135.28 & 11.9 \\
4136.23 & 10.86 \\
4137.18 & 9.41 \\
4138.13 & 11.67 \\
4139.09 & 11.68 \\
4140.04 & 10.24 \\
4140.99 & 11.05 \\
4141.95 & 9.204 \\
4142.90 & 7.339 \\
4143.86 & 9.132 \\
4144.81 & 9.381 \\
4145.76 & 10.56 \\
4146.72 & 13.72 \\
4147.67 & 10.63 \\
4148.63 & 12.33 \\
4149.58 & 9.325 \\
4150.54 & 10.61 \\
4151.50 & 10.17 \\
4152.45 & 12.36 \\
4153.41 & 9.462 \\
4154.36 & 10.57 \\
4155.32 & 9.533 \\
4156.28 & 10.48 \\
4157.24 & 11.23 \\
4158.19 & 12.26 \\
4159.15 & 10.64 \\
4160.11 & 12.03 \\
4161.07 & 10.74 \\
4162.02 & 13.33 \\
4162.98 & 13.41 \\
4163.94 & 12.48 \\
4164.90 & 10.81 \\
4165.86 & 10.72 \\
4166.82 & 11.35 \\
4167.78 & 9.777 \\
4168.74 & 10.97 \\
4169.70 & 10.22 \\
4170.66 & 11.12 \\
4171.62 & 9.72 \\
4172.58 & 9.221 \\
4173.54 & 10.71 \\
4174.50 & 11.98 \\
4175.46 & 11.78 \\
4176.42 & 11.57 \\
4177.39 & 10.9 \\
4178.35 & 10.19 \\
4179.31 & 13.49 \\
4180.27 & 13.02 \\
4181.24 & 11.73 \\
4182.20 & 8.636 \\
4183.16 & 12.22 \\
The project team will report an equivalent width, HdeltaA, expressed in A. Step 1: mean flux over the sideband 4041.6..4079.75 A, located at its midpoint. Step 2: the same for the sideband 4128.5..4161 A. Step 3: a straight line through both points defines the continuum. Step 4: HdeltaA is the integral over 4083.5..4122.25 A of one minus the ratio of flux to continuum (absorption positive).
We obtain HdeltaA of -2.62 A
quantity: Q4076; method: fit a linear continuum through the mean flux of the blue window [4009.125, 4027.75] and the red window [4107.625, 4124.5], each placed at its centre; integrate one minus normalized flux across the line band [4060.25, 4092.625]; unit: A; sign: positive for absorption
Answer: 2.8 A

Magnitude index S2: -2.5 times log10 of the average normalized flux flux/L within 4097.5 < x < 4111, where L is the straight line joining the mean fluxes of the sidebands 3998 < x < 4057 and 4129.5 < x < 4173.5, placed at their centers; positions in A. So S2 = 0.078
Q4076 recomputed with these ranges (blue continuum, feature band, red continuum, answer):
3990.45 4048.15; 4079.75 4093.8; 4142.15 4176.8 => -1.17 A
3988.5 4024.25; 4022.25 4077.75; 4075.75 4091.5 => 3.31 A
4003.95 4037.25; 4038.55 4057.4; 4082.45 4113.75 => 1.34 A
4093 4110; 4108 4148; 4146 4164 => -0.87 A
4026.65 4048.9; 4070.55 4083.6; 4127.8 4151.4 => 0.14 A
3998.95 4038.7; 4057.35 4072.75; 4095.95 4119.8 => 1.04 A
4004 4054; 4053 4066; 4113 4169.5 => 0.75 A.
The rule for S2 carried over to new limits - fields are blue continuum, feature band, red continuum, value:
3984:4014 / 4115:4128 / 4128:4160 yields -0.10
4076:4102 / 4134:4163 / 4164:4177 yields -0.01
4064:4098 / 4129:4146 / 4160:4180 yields 0.09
